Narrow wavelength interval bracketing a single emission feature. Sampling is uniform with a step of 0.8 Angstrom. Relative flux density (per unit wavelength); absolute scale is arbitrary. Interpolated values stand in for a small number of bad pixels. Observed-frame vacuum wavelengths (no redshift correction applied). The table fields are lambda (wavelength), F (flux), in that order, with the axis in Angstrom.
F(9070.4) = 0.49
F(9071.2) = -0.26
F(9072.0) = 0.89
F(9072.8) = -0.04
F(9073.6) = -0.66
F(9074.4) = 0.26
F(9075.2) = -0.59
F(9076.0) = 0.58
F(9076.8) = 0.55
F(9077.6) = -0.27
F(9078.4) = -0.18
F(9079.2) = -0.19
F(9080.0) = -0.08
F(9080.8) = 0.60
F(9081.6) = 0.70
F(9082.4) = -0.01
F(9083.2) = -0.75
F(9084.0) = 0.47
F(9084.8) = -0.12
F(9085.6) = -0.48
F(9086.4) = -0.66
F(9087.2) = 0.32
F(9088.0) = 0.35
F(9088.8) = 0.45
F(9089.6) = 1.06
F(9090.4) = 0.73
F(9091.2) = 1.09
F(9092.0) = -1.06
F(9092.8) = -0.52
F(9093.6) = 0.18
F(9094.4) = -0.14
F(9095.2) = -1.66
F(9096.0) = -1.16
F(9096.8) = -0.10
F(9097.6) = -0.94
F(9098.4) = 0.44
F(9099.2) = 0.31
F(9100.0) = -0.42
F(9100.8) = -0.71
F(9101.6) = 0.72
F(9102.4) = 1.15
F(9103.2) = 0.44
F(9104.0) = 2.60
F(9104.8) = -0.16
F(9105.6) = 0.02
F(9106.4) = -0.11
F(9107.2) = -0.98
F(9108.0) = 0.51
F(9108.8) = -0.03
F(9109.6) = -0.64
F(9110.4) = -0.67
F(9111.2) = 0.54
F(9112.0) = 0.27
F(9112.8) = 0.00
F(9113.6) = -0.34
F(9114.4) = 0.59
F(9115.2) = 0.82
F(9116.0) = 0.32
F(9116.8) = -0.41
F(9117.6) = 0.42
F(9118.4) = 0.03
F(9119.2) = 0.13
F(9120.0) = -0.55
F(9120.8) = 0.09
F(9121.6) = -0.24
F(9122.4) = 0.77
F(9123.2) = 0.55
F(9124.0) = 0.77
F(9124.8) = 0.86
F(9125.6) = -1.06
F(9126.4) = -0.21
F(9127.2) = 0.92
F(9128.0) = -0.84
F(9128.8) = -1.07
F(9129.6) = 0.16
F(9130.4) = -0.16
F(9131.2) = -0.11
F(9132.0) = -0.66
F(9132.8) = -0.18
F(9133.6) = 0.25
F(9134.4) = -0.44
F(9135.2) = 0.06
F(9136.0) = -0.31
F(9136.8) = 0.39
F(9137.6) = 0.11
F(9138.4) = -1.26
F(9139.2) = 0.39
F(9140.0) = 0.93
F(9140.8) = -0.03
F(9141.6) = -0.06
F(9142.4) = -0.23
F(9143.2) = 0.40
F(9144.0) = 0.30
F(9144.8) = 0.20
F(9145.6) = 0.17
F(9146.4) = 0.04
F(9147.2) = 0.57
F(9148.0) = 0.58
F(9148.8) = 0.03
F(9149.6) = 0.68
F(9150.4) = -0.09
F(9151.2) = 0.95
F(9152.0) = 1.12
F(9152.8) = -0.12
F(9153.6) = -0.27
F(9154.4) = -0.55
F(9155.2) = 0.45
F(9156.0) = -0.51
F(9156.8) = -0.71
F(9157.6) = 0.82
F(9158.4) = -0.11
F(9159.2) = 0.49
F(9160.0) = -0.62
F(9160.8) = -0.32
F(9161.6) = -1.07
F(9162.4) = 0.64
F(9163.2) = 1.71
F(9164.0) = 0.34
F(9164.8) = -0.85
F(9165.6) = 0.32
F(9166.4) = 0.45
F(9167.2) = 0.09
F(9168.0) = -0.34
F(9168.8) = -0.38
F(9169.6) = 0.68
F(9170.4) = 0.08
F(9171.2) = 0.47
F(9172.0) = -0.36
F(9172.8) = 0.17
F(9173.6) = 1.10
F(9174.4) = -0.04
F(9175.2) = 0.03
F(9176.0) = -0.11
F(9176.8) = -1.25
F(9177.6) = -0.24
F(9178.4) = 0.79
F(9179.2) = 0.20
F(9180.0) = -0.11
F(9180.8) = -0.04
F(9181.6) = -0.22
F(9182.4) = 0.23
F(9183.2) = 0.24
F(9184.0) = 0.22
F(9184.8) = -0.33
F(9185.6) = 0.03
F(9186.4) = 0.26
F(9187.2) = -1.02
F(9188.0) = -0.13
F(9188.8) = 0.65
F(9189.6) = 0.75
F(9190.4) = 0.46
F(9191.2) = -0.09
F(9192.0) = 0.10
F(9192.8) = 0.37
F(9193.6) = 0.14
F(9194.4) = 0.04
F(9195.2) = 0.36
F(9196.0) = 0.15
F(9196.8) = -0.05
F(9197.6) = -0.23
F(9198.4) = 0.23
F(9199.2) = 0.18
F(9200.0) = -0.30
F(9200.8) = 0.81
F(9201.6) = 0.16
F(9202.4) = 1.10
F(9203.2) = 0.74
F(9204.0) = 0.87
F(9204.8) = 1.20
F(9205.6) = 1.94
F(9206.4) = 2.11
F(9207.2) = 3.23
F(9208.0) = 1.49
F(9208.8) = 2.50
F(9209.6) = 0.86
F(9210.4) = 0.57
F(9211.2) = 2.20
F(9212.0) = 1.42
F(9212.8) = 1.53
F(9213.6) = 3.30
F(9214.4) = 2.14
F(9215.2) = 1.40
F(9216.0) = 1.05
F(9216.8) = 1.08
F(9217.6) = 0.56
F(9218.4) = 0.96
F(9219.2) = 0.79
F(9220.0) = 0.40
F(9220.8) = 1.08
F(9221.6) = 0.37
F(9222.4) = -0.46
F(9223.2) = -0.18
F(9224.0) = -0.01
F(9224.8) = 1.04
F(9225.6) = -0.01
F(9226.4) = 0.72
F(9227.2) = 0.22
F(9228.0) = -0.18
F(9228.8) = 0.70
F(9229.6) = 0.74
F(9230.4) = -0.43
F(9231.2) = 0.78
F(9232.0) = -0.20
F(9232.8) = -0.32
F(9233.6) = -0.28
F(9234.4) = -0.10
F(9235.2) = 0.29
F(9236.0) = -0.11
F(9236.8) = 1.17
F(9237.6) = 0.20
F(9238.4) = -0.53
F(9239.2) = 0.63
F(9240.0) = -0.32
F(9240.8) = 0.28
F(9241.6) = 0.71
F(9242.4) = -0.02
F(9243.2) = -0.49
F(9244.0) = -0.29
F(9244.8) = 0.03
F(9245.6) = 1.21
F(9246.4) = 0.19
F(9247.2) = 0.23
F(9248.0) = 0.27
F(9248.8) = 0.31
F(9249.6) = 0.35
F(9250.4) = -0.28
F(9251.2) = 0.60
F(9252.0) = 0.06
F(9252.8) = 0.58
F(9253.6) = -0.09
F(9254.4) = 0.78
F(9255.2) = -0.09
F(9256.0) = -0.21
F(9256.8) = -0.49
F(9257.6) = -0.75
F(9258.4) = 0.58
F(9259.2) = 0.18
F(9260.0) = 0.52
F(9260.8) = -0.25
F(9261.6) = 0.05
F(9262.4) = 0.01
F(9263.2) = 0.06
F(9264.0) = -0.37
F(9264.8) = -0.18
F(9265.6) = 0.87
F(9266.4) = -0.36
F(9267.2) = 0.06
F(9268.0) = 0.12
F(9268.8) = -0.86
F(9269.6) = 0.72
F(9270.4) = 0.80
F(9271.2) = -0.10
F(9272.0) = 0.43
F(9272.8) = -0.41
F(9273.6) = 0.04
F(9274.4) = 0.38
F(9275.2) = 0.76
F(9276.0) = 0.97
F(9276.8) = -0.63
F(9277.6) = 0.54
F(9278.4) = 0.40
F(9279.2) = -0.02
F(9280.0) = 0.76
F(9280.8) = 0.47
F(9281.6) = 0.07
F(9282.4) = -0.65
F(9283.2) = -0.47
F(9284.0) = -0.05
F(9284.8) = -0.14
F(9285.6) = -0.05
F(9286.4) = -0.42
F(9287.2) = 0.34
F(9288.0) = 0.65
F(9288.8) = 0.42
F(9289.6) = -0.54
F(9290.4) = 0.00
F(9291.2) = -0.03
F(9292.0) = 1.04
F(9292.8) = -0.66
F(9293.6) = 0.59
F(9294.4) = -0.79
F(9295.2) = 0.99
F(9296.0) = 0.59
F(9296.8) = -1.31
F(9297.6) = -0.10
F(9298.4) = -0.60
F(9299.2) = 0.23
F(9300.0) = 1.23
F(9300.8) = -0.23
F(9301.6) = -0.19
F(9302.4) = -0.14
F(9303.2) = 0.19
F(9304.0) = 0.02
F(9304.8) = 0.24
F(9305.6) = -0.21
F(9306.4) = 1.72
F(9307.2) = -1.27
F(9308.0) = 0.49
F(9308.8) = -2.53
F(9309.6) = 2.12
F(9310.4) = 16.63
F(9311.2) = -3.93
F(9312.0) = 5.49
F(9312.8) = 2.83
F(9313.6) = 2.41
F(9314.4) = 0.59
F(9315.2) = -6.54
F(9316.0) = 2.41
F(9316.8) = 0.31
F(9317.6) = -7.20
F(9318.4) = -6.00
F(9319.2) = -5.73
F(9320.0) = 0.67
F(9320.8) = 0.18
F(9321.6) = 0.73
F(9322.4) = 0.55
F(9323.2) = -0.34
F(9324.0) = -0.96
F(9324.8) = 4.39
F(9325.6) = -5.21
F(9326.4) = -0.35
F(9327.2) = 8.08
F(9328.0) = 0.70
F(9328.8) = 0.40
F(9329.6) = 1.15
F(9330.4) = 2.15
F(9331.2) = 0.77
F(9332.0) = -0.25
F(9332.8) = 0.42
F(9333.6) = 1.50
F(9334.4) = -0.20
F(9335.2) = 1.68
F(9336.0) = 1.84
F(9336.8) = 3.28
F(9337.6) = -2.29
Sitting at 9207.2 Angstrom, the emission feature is [O II] 3727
